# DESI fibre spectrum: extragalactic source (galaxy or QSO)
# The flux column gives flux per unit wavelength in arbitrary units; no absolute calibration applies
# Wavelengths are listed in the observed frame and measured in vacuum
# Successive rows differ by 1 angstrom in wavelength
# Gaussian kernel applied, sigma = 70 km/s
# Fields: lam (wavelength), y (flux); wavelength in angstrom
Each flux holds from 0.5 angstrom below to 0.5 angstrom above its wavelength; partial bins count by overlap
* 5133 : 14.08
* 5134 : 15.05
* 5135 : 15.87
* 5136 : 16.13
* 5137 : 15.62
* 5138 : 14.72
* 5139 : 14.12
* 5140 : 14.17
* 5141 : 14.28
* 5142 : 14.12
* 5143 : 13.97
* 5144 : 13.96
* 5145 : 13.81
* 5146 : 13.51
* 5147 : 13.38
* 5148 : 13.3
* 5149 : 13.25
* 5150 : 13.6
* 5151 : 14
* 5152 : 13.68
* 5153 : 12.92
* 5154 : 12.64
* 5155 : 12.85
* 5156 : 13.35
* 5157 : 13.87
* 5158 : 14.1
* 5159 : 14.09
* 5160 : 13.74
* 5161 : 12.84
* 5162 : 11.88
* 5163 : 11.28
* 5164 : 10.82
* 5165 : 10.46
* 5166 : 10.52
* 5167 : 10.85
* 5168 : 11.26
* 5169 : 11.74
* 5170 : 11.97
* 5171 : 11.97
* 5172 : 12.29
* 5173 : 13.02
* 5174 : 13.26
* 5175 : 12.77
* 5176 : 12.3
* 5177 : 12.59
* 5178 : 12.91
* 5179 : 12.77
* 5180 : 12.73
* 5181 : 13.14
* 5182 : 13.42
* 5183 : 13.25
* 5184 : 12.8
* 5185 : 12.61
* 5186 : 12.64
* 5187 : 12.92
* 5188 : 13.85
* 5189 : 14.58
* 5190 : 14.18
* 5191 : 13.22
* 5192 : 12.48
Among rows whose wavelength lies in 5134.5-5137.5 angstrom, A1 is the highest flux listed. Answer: 16.13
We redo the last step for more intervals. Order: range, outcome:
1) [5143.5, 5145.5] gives 13.96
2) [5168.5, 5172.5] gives 12.29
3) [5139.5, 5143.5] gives 14.28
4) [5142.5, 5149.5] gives 13.97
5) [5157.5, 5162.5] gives 14.1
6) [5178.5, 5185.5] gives 13.42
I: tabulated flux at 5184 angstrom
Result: 12.8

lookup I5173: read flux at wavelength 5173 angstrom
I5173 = 13.02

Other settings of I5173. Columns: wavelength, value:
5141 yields 14.28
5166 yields 10.52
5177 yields 12.59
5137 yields 15.62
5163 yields 11.28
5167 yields 10.85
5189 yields 14.58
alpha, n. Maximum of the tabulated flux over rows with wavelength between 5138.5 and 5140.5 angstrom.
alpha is 14.17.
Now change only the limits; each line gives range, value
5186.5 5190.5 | 14.58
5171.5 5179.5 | 13.26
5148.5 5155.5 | 14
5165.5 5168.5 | 11.26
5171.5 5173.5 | 13.02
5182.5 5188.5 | 13.85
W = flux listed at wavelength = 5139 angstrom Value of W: 14.12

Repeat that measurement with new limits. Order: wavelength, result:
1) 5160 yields 13.74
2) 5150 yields 13.6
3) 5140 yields 14.17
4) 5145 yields 13.81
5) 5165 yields 10.46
